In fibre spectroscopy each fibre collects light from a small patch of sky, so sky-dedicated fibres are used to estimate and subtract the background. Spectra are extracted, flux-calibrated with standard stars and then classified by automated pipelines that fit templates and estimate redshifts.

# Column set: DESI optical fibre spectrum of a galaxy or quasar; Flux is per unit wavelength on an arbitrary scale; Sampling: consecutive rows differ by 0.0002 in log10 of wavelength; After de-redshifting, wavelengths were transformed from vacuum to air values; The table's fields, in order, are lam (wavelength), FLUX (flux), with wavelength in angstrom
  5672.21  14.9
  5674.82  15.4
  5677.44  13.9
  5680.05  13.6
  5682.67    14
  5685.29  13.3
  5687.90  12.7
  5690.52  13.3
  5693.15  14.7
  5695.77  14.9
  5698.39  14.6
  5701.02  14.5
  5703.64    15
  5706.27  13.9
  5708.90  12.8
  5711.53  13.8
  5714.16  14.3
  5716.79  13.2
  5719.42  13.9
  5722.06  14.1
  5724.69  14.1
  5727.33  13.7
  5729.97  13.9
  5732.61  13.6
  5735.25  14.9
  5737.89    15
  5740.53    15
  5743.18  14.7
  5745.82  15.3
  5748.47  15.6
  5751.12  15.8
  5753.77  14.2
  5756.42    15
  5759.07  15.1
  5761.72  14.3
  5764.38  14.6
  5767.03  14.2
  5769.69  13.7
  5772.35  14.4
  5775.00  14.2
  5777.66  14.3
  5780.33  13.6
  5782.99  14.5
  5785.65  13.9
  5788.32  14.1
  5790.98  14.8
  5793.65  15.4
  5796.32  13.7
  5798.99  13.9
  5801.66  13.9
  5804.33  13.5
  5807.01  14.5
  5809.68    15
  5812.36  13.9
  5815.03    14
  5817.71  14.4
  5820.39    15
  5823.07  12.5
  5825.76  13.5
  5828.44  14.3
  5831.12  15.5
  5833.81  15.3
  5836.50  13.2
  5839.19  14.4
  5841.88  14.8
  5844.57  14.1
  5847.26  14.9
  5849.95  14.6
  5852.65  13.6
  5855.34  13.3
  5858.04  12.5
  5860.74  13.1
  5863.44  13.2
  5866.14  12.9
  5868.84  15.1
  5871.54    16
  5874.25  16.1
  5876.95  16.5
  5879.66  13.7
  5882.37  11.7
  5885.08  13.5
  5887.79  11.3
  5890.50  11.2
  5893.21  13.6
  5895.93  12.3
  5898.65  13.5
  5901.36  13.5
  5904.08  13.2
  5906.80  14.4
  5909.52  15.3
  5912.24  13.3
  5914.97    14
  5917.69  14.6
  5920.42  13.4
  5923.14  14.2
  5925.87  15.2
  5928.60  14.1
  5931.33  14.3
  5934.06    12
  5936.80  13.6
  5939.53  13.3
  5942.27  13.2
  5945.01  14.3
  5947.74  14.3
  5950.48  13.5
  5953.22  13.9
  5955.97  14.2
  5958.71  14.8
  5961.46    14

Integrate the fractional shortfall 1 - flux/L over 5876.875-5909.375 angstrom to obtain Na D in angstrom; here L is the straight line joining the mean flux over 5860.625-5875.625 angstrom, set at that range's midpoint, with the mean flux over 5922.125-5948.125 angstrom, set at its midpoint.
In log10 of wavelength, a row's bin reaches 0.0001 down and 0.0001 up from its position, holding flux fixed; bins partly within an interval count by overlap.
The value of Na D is 2.53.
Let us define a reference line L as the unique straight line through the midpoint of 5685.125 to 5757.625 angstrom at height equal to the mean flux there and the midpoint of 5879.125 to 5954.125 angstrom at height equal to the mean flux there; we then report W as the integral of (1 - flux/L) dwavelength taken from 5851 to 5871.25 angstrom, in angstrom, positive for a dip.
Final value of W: 0.3 angstrom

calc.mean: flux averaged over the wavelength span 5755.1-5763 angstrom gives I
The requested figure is 14.8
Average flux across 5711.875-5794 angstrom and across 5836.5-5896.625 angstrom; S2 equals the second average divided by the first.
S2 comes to 1.0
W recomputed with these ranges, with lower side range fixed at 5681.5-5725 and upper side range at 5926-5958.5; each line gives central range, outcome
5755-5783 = -0.9 angstrom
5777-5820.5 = -1.1 angstrom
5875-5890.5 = 0.6 angstrom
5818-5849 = -1.0 angstrom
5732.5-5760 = -2.1 angstrom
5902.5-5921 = -0.3 angstrom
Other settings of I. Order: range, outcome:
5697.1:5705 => 14.7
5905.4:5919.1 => 14.3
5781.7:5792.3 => 14.3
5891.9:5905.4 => 13.2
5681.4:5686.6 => 13.7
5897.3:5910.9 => 14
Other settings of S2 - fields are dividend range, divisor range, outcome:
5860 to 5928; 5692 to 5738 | 0.98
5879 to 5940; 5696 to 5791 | 0.94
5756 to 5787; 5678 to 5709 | 1.02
